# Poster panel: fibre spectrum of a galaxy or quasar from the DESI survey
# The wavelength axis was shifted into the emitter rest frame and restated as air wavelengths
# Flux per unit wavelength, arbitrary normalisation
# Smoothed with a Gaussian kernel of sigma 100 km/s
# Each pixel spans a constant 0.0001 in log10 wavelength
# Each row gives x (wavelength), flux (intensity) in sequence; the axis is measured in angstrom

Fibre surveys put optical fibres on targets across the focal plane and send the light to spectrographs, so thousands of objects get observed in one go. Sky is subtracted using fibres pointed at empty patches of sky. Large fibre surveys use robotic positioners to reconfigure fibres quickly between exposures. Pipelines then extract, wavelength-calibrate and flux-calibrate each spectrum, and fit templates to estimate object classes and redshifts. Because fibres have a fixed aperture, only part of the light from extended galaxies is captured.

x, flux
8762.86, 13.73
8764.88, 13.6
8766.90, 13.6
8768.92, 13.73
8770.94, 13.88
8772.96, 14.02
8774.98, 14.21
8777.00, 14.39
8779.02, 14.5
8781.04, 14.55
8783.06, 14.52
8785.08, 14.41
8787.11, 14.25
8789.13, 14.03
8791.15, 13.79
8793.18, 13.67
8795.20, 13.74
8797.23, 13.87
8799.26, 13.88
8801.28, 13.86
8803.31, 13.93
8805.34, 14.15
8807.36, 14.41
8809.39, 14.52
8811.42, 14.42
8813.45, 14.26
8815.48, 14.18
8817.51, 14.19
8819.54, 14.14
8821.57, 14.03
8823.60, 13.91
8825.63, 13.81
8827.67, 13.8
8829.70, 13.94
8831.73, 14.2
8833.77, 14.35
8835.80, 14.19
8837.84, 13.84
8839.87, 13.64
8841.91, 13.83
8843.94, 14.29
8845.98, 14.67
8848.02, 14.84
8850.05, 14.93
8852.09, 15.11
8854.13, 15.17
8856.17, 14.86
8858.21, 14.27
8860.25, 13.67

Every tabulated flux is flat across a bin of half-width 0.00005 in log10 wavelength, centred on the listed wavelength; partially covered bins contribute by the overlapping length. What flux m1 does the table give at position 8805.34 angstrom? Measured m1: 14.15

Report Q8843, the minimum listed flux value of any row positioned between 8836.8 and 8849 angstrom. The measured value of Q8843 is 13.64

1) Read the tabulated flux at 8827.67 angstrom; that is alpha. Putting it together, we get 13.8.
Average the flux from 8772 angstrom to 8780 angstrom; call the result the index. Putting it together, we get 14.3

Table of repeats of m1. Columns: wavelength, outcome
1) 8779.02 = 14.5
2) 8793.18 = 13.67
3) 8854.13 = 15.17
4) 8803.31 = 13.93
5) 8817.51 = 14.19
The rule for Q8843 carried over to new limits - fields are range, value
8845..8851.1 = 14.67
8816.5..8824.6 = 13.91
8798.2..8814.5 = 13.86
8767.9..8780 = 13.73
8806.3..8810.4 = 14.41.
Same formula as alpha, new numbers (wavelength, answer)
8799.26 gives 13.88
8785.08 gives 14.41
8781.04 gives 14.55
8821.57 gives 14.03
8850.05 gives 14.93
